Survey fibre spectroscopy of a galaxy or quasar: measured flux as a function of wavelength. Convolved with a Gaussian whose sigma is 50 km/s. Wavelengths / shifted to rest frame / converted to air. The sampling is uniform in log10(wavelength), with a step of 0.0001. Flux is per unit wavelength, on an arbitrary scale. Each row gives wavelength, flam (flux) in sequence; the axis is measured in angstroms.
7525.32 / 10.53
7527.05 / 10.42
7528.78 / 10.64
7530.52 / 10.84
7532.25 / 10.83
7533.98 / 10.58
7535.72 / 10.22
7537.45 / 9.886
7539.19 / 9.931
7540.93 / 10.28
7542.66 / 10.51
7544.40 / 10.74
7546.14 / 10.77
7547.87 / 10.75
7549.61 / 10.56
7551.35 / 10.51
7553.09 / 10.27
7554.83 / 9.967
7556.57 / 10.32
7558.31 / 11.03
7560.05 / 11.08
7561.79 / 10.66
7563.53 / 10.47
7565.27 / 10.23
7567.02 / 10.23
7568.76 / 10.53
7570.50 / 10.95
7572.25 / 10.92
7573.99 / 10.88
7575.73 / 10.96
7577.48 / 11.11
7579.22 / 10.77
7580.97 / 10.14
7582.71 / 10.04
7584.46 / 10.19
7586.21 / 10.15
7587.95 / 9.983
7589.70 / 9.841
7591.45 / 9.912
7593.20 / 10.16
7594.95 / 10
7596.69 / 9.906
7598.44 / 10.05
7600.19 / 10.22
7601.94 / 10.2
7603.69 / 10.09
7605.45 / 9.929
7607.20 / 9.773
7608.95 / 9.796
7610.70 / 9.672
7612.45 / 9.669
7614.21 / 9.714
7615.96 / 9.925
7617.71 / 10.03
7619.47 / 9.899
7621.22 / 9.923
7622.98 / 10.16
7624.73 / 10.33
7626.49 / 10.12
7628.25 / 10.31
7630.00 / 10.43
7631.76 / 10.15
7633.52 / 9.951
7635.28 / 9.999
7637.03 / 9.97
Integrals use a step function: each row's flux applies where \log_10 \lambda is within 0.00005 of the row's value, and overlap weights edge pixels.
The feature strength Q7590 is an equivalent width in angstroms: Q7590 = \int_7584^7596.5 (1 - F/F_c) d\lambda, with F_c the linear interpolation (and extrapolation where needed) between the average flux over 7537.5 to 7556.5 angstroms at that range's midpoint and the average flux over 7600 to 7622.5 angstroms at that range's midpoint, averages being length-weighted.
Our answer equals 0.1 angstroms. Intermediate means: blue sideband 10.4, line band 10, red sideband 9.9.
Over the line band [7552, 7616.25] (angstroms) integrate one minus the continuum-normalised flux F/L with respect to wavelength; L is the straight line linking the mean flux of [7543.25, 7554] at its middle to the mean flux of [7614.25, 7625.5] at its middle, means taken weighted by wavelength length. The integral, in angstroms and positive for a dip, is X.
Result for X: 0.3 angstroms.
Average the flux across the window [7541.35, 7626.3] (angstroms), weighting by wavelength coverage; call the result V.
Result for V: 10.3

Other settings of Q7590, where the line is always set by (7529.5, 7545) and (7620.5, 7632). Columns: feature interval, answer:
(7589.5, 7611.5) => 0.64 angstroms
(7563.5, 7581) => -0.60 angstroms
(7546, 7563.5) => -0.34 angstroms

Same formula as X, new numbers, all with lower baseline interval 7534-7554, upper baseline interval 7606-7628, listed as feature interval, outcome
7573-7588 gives -0.5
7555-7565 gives -0.3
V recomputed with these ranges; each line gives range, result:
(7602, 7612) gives 9.87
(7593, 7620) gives 9.93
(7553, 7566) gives 10.5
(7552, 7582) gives 10.6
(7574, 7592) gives 10.3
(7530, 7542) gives 10.4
